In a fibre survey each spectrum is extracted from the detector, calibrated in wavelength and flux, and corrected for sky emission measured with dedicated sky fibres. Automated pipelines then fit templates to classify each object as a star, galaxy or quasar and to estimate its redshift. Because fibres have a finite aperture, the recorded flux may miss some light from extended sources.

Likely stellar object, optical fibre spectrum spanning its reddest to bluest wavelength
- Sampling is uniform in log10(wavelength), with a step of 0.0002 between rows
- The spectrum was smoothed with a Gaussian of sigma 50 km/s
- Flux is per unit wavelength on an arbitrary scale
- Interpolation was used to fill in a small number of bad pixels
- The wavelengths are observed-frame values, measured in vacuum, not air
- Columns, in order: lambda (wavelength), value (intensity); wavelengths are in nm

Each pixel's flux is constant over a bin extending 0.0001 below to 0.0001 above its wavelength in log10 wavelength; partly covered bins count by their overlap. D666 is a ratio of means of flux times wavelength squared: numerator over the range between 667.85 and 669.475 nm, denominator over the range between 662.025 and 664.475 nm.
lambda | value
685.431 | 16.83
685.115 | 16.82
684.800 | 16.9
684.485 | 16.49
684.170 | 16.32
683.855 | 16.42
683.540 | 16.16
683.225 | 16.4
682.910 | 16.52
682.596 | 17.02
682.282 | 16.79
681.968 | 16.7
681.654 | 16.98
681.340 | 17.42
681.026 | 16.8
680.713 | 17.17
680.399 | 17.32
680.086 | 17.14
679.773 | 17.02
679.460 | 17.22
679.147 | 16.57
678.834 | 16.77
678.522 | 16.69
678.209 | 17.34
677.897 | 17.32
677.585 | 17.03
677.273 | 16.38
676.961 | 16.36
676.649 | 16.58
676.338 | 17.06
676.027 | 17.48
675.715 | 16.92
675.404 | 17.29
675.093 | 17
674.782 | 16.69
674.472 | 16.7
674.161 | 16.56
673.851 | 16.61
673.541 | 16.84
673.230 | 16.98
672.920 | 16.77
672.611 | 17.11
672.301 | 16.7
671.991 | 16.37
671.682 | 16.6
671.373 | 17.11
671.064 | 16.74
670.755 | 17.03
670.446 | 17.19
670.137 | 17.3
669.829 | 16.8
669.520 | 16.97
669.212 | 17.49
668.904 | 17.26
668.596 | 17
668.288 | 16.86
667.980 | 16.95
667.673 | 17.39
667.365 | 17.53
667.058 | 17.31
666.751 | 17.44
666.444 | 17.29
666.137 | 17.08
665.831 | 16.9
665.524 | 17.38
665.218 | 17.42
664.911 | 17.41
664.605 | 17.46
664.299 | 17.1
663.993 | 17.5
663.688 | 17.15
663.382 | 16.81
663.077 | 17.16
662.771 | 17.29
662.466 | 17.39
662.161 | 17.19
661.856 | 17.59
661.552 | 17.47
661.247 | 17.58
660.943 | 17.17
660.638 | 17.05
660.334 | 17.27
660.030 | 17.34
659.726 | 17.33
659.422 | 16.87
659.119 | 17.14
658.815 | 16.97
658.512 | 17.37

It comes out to 1.0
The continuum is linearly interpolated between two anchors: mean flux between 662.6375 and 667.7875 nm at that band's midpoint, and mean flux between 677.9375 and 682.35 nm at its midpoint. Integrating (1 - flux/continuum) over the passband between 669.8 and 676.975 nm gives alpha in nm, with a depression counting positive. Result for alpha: 0.10 nm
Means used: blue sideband 17.3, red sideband 17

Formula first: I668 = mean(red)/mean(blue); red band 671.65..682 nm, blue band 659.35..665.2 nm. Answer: 1.0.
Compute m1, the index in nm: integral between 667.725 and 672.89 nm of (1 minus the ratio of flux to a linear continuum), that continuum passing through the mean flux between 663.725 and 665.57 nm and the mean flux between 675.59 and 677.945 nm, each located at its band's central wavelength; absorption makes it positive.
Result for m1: 0.05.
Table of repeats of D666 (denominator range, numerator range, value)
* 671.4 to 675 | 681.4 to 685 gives 1.02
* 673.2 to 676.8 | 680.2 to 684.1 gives 1.02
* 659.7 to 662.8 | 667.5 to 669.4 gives 1.01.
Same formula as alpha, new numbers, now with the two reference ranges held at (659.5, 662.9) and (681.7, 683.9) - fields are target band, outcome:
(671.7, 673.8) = 0.02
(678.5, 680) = -0.01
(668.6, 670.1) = -0.01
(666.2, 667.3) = -0.01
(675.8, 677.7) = 0.00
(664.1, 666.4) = -0.01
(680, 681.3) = -0.04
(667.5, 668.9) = 0.00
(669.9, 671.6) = 0.00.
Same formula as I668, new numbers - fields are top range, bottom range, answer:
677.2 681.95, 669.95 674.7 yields 1.01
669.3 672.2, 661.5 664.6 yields 0.98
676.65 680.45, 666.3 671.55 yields 0.99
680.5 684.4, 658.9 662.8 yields 0.97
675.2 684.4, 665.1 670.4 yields 0.98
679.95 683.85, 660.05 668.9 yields 0.98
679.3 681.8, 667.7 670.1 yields 1.00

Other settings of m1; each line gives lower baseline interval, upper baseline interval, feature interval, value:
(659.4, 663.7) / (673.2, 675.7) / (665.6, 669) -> -0.024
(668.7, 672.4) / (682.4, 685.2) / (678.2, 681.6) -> -0.071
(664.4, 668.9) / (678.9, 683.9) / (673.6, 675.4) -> 0.029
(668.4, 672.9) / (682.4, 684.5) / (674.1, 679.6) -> -0.052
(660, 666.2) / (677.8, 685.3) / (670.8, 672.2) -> 0.028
